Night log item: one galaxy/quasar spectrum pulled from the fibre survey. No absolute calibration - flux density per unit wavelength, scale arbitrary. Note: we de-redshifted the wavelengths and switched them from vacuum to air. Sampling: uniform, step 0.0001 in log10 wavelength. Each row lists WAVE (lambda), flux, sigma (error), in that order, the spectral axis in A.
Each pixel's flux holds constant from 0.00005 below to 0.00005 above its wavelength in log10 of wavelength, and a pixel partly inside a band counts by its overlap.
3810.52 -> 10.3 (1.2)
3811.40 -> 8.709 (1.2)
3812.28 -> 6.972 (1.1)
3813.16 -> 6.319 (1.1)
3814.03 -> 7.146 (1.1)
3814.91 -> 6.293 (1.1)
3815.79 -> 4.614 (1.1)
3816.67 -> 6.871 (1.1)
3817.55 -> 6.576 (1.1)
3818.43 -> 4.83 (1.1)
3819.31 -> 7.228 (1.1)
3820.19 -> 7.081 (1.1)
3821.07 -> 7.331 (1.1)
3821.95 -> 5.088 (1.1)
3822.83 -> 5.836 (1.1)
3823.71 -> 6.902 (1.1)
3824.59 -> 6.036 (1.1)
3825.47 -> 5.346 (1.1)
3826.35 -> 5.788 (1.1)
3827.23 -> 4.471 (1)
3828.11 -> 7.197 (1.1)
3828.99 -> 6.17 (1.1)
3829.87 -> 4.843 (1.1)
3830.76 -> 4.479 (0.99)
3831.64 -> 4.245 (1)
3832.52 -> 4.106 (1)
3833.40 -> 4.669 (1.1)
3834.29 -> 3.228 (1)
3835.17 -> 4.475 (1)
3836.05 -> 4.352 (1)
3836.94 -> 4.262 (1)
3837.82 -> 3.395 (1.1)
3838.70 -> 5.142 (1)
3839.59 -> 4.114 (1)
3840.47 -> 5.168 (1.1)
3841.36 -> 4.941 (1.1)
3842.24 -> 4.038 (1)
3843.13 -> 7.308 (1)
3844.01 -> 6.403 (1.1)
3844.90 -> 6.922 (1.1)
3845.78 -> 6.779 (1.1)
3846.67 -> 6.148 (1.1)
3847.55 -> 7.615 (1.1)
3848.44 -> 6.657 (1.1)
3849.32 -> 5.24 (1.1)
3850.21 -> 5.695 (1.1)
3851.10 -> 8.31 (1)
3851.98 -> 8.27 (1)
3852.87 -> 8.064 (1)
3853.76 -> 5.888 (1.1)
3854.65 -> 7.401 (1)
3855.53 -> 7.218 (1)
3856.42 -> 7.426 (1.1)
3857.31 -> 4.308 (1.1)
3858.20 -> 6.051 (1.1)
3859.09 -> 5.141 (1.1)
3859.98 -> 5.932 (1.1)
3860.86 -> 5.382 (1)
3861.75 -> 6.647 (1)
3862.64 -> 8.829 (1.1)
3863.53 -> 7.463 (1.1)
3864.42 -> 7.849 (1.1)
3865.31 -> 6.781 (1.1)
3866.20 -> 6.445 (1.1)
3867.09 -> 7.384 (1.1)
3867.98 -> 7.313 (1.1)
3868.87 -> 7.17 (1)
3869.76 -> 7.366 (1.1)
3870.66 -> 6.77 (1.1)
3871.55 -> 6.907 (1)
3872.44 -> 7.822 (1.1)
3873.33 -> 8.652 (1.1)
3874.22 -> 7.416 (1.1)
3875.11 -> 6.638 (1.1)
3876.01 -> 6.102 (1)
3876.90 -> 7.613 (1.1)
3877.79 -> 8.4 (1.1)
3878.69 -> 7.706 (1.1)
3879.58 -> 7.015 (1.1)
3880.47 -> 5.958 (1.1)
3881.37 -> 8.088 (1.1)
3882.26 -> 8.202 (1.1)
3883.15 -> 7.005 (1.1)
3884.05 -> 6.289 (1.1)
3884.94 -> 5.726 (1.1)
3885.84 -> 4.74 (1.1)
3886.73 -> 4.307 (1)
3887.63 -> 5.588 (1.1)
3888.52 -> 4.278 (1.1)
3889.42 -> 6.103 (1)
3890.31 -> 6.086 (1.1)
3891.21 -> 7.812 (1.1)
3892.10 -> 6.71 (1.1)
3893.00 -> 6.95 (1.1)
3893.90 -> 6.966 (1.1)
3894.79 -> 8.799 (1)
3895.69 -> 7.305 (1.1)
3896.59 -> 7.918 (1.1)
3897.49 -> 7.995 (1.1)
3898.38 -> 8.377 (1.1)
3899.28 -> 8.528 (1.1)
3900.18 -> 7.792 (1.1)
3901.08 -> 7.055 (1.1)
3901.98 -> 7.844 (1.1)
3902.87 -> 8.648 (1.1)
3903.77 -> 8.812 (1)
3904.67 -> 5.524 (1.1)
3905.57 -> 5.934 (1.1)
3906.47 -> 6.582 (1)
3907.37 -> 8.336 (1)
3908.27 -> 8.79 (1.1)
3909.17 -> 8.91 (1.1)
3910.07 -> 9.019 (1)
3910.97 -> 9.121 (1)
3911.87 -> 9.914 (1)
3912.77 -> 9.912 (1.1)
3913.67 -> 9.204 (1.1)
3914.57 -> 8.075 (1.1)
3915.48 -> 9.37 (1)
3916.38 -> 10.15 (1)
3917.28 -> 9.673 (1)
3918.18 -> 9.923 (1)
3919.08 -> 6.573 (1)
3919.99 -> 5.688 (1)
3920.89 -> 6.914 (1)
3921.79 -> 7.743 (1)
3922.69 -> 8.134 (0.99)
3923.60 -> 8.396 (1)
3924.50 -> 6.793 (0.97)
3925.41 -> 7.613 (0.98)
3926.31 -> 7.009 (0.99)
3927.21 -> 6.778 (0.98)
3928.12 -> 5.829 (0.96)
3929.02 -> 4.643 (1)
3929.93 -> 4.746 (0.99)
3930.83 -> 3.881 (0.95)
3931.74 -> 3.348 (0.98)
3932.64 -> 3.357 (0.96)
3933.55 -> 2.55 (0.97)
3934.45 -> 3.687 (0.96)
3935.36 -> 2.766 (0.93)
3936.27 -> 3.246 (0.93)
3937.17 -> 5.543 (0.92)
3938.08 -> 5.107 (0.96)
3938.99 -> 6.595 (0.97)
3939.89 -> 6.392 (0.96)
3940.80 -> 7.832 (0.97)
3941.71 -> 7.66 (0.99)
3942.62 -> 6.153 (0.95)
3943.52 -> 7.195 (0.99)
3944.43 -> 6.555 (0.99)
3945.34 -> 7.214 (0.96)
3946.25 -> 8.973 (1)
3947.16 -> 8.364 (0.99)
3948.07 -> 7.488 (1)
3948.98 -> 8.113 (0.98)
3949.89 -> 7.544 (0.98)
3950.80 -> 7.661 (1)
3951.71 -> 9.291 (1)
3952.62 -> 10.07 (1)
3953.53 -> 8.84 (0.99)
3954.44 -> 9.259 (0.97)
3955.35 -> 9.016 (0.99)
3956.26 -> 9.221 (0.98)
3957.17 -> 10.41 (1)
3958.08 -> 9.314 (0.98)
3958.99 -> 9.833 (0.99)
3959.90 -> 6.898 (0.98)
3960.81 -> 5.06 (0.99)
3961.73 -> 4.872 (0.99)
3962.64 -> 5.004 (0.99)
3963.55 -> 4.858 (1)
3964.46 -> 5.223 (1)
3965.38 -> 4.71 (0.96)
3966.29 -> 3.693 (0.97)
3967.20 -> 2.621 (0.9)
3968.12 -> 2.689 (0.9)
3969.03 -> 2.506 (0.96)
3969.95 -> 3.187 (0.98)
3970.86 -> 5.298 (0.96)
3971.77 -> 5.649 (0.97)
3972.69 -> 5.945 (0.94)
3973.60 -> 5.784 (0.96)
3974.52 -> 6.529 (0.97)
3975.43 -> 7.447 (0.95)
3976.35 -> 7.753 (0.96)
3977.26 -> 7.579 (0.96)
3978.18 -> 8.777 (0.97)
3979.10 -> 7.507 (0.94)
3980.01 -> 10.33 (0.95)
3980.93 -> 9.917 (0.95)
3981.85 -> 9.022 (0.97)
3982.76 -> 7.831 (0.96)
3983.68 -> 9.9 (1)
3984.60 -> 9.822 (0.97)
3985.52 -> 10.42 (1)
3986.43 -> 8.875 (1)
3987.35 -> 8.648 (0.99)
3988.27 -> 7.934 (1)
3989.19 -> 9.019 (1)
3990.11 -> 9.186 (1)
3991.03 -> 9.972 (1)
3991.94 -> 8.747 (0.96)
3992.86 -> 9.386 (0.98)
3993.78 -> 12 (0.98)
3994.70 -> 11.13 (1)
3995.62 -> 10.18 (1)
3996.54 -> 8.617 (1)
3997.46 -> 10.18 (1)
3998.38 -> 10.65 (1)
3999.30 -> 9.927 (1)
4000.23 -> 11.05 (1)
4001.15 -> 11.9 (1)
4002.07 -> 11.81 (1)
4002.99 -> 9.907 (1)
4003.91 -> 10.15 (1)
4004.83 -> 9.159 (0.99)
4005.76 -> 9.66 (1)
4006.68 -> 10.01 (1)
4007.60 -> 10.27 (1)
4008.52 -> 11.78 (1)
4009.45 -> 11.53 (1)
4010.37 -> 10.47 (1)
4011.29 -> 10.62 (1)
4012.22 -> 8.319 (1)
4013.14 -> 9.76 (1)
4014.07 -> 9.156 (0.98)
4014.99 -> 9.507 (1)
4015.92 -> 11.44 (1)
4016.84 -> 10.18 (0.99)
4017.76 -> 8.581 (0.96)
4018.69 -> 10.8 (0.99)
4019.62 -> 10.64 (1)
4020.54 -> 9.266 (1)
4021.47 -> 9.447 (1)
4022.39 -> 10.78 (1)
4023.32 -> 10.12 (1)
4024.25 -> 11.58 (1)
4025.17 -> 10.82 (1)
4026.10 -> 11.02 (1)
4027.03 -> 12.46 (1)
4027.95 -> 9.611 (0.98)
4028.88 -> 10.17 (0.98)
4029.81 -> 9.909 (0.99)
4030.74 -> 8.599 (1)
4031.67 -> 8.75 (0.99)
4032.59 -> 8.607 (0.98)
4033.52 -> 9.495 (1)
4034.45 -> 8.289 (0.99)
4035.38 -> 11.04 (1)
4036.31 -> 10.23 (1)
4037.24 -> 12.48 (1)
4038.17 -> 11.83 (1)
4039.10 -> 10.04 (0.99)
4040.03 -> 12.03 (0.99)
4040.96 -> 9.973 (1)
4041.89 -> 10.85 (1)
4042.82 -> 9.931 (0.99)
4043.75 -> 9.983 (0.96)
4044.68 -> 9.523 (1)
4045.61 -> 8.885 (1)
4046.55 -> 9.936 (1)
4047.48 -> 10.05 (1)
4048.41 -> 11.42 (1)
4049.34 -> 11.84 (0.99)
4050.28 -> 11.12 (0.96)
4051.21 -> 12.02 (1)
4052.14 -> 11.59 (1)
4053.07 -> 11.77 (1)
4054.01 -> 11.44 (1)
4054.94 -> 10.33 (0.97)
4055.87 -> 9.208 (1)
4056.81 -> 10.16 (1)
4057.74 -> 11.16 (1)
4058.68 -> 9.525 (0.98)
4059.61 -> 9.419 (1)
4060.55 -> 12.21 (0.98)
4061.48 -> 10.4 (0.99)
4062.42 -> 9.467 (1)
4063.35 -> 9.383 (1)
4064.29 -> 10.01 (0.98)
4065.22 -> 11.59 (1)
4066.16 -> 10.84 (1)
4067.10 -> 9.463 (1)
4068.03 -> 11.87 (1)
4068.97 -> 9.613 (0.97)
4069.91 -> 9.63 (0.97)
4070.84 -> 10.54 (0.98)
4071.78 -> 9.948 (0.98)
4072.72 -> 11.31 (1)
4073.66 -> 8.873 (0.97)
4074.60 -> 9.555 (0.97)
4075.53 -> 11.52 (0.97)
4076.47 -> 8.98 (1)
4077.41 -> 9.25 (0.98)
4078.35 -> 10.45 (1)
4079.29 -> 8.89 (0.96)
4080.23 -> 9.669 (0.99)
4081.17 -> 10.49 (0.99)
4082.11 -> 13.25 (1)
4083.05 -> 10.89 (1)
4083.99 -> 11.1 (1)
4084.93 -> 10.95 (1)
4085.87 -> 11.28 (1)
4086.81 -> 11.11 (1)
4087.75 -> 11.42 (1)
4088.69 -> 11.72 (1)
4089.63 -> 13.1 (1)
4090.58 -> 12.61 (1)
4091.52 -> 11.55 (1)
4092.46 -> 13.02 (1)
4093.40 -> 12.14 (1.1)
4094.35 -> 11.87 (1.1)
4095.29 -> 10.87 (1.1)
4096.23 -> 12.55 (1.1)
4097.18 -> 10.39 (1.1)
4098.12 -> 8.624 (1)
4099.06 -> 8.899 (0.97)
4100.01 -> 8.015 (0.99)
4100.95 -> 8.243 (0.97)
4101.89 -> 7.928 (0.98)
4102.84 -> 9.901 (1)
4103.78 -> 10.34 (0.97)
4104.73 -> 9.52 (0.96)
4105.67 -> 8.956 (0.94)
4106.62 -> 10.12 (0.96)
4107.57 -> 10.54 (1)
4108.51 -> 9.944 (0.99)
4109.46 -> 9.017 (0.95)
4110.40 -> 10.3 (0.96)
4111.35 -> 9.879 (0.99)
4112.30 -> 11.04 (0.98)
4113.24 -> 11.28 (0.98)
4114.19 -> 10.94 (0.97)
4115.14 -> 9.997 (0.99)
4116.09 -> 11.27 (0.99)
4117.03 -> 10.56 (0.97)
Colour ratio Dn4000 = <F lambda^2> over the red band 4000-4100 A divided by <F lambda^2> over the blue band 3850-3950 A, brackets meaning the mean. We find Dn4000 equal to 1.62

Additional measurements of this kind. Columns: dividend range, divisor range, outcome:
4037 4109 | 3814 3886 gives 1.87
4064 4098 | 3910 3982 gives 1.69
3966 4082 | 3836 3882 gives 1.59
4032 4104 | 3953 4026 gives 1.25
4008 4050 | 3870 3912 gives 1.51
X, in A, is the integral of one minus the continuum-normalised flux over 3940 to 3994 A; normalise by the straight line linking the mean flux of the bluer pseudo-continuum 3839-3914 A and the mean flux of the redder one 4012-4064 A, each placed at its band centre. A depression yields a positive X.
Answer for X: 8.1 A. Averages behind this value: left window 7.04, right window 10.3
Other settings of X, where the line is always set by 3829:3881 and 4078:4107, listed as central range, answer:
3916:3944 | 5.3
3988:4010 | -3.1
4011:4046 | -2.4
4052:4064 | -0.5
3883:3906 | 0.4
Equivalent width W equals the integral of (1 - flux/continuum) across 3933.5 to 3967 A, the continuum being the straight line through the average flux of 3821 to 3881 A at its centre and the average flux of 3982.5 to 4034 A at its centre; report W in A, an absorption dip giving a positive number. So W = 6.9 A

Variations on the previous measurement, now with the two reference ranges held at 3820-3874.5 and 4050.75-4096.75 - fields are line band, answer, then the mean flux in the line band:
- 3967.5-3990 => 3.7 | 7.43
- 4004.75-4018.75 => -0.8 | 10.1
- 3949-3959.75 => -0.9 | 9.03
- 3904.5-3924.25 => -2.0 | 8.29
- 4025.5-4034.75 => 0.2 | 9.73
